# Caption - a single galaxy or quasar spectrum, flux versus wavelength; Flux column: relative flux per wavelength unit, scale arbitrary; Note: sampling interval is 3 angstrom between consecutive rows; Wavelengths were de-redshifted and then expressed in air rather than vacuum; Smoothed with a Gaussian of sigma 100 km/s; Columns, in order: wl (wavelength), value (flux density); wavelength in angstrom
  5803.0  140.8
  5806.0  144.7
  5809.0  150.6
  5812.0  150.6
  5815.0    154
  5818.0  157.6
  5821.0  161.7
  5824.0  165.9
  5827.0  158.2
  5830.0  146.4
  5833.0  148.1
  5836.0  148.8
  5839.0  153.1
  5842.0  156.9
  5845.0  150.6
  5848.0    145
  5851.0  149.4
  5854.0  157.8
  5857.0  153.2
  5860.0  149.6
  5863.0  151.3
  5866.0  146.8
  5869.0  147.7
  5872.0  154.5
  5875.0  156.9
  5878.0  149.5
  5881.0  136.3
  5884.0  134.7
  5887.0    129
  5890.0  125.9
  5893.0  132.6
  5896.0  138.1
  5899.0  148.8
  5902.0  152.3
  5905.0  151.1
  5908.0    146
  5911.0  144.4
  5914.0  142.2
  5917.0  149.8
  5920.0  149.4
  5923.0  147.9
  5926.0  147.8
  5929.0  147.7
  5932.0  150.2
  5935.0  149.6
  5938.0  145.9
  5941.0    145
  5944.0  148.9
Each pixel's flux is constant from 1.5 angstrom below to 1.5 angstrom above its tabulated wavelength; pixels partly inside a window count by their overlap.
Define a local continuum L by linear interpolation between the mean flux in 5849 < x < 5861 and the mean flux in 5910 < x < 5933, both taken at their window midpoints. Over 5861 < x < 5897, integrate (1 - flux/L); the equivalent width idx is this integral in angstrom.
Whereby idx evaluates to 2.0 angstrom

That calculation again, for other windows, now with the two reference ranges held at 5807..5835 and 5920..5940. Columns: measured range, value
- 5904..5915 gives 0.3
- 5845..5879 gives 0.2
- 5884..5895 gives 1.5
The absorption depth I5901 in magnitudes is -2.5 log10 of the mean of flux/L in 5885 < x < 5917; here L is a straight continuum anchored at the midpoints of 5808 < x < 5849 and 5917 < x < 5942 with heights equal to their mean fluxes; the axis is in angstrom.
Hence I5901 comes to 0.06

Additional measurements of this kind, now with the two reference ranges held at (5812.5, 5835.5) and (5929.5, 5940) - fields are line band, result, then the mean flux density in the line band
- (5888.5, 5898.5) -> 0.13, 134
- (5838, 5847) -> 0.01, 153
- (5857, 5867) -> 0.02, 150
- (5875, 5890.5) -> 0.10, 138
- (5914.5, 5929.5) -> 0.01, 148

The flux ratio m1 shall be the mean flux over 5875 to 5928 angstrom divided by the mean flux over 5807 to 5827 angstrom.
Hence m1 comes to 0.91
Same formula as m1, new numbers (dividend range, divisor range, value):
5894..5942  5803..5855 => 0.96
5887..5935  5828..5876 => 0.96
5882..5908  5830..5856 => 0.92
